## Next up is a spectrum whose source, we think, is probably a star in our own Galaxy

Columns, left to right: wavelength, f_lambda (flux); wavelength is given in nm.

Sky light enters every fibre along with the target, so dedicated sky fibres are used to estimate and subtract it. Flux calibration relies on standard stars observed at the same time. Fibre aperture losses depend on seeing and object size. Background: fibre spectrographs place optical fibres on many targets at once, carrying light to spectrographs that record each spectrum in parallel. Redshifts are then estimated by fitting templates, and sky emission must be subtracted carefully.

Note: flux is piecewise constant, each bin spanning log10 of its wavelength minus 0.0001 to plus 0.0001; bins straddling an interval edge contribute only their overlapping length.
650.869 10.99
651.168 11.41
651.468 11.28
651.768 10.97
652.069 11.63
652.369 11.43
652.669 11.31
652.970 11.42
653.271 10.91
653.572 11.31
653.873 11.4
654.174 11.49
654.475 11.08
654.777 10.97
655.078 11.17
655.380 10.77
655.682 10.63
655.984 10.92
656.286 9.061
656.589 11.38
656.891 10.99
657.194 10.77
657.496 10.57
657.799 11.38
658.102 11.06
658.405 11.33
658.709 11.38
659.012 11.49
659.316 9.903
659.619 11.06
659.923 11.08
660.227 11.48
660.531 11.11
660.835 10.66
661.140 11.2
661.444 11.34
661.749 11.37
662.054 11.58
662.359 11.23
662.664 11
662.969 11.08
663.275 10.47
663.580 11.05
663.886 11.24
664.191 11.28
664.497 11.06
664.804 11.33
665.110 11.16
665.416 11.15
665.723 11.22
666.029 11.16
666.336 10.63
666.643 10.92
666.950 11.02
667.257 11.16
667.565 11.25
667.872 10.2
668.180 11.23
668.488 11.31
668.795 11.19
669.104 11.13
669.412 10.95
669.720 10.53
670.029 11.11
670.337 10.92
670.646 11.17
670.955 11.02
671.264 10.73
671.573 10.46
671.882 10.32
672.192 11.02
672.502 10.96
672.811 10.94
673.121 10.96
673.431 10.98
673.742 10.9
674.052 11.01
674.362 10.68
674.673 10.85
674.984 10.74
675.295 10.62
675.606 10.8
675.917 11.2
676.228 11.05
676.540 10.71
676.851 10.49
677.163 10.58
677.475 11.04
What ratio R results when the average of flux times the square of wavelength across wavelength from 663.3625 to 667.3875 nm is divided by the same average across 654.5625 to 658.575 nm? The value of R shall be 1.05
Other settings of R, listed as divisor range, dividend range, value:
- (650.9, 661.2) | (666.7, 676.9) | 1.03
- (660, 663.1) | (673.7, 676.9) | 1.01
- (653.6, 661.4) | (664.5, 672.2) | 1.03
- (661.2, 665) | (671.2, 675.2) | 1.00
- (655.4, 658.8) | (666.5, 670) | 1.05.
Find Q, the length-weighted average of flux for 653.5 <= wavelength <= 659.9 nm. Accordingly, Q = 11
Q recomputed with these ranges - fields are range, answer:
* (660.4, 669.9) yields 11.1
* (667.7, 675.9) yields 10.9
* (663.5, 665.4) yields 11.2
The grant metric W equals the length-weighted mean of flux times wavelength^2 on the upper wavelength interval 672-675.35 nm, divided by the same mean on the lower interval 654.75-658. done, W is 1.06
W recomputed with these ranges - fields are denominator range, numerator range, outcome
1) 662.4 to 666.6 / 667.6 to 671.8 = 1.00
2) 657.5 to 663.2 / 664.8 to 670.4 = 1.01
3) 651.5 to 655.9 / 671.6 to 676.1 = 1.03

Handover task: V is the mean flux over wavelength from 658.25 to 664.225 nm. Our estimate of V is 11.1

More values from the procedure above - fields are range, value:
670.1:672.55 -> 10.8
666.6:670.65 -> 11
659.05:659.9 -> 10.7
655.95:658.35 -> 10.8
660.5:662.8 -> 11.2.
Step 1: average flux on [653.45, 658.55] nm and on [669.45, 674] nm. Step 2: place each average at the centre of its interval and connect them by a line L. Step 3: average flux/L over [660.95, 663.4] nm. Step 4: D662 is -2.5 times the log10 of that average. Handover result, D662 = -0.02 mag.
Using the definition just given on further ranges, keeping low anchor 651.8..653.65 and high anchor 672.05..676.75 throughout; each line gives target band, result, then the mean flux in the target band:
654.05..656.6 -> 0.05 mag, 10.8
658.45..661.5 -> 0.01 mag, 11.1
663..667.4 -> 0.00 mag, 11.1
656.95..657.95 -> 0.03 mag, 10.9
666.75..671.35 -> 0.00 mag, 11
